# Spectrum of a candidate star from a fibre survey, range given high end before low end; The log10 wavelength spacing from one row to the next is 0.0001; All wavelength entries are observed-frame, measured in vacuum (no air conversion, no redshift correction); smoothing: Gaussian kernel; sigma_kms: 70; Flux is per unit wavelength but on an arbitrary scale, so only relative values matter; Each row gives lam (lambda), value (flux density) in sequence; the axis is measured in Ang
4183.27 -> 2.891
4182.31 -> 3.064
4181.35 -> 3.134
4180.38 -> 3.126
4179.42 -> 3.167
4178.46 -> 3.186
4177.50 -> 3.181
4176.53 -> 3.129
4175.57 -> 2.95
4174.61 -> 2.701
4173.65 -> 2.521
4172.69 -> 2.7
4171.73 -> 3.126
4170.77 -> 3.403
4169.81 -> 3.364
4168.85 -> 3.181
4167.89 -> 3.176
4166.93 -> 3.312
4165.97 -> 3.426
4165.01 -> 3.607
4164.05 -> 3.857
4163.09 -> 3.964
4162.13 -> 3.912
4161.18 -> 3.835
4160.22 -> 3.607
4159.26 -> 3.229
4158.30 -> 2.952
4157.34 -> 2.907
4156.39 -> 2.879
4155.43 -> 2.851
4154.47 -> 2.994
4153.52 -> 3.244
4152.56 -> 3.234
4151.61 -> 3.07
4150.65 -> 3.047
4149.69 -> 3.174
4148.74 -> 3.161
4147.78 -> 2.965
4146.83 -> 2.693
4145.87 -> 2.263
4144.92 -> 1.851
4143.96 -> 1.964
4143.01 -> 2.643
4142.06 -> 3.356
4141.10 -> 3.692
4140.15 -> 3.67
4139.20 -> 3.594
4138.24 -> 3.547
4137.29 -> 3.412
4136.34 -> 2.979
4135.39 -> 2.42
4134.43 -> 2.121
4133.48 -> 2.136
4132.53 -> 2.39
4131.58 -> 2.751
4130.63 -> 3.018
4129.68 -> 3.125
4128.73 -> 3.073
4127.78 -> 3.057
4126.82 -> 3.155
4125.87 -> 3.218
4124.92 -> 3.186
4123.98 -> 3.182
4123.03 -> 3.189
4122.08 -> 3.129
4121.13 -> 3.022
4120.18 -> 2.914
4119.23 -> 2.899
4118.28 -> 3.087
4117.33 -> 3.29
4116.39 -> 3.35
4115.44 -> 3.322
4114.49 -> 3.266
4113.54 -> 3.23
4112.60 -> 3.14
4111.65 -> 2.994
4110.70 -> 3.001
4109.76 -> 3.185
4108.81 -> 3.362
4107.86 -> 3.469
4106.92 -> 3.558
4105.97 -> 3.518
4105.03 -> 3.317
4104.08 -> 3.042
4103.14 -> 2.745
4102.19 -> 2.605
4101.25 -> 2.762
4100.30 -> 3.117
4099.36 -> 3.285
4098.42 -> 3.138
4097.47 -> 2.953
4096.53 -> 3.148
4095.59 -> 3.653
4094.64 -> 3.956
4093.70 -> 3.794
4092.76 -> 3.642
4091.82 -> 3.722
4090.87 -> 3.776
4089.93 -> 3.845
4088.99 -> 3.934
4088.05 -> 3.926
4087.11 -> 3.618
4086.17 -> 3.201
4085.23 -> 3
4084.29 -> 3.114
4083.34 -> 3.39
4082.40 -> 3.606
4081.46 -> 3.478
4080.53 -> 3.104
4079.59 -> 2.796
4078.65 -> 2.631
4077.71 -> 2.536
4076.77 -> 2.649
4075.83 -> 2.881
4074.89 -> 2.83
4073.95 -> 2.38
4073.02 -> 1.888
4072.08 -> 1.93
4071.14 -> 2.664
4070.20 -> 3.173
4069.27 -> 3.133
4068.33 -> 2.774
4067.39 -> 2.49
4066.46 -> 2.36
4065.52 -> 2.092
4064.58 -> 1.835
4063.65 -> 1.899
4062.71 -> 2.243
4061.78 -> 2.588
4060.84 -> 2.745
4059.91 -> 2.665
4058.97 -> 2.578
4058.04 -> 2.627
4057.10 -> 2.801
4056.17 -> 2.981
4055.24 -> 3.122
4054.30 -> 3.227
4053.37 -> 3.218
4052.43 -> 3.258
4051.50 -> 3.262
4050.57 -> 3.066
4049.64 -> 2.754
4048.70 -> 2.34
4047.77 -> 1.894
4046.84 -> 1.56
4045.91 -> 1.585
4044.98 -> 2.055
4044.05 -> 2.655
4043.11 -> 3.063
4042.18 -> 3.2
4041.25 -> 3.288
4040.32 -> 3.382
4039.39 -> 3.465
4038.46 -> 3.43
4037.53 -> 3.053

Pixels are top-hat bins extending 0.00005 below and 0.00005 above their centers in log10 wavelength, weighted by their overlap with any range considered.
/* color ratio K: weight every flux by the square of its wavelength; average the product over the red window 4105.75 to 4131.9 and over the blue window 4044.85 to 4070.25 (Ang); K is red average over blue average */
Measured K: 1.3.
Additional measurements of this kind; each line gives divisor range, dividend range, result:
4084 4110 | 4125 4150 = 0.88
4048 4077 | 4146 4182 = 1.26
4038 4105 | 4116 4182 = 1.09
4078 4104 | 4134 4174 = 0.97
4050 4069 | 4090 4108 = 1.26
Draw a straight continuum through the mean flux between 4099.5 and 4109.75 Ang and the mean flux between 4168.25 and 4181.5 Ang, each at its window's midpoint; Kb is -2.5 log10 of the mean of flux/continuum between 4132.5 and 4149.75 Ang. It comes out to 0.09 mag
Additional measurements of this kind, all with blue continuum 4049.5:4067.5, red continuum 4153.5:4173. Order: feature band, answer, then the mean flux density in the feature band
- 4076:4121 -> -0.11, 3.25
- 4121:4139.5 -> 0.05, 2.98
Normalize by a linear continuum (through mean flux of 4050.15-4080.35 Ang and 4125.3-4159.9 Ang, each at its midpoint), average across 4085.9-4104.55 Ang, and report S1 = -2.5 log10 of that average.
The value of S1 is -0.22 mag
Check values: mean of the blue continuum 2.67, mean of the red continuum 2.94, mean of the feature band 3.4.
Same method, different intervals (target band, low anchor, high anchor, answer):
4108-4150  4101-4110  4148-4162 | 0.057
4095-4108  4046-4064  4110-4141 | -0.084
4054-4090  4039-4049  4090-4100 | 0.101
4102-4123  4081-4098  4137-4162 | 0.066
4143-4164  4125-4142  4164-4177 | 0.019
